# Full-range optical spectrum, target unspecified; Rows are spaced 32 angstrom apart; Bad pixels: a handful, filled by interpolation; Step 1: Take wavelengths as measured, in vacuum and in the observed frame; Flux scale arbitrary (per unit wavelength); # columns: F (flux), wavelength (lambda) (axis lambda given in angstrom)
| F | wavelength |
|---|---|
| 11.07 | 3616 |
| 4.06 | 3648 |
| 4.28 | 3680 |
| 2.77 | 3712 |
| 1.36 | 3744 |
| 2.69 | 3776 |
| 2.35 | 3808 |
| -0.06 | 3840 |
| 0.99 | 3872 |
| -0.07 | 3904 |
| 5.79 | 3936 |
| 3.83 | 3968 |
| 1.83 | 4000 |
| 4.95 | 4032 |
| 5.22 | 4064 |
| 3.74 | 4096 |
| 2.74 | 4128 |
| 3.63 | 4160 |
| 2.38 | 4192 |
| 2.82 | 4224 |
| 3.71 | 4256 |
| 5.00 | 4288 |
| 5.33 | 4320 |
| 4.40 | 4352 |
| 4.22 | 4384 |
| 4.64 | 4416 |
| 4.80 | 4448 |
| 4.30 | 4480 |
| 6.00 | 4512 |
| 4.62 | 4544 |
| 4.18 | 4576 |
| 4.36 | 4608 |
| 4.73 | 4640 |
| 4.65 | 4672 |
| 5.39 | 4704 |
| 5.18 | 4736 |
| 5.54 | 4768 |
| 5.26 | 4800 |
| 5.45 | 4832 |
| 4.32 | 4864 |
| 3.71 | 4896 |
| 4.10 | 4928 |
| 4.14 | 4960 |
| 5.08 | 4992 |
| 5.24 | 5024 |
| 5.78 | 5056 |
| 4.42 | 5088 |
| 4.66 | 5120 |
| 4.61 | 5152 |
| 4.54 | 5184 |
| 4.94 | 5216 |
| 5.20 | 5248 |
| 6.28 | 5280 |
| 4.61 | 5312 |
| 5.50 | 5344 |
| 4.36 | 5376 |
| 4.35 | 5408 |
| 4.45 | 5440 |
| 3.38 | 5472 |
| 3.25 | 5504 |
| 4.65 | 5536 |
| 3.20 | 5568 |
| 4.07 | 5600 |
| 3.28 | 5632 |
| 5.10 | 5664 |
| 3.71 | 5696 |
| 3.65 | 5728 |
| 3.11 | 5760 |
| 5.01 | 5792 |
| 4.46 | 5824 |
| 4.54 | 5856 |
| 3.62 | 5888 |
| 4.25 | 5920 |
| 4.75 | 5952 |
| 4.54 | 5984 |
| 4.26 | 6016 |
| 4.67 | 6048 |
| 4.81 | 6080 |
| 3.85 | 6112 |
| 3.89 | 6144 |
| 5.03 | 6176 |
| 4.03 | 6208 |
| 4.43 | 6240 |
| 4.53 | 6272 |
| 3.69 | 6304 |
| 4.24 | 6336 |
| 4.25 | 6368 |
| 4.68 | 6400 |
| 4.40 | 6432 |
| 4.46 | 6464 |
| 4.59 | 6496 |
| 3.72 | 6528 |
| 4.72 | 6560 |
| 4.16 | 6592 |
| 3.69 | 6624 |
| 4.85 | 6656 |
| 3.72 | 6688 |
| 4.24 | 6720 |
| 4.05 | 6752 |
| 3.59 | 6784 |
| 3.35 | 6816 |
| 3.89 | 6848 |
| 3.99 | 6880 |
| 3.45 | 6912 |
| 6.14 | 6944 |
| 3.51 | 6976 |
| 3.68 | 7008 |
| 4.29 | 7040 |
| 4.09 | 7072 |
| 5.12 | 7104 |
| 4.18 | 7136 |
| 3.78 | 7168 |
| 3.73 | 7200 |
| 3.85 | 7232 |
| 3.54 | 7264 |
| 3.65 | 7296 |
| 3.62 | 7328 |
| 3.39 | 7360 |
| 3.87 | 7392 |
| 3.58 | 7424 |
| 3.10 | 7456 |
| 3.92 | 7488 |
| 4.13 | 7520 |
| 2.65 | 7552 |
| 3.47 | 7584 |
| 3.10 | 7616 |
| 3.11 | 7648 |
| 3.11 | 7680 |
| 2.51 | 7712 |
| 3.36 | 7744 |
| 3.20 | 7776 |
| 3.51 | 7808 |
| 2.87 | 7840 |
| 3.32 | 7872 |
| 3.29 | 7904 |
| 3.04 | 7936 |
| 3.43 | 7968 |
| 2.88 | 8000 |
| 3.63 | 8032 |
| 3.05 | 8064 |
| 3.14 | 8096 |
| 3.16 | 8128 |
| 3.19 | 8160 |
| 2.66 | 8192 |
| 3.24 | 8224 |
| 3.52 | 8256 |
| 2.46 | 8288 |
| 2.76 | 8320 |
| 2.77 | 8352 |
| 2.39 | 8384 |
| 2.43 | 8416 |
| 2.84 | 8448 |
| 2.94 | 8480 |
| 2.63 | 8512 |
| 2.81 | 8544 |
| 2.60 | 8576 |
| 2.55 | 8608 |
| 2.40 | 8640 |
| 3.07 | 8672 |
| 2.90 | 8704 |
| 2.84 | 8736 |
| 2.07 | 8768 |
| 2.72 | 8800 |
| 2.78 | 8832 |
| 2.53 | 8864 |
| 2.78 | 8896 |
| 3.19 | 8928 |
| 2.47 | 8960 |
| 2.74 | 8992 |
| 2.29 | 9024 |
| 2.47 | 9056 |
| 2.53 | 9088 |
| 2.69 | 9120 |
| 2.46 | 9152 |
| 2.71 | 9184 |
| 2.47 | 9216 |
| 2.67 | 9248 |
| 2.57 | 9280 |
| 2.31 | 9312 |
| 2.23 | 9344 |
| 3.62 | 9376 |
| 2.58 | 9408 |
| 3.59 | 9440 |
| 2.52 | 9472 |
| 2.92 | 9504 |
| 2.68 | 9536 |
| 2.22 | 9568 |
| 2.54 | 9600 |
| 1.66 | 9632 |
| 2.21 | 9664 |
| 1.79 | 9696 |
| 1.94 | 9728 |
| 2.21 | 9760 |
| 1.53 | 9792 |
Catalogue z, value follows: 0.057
